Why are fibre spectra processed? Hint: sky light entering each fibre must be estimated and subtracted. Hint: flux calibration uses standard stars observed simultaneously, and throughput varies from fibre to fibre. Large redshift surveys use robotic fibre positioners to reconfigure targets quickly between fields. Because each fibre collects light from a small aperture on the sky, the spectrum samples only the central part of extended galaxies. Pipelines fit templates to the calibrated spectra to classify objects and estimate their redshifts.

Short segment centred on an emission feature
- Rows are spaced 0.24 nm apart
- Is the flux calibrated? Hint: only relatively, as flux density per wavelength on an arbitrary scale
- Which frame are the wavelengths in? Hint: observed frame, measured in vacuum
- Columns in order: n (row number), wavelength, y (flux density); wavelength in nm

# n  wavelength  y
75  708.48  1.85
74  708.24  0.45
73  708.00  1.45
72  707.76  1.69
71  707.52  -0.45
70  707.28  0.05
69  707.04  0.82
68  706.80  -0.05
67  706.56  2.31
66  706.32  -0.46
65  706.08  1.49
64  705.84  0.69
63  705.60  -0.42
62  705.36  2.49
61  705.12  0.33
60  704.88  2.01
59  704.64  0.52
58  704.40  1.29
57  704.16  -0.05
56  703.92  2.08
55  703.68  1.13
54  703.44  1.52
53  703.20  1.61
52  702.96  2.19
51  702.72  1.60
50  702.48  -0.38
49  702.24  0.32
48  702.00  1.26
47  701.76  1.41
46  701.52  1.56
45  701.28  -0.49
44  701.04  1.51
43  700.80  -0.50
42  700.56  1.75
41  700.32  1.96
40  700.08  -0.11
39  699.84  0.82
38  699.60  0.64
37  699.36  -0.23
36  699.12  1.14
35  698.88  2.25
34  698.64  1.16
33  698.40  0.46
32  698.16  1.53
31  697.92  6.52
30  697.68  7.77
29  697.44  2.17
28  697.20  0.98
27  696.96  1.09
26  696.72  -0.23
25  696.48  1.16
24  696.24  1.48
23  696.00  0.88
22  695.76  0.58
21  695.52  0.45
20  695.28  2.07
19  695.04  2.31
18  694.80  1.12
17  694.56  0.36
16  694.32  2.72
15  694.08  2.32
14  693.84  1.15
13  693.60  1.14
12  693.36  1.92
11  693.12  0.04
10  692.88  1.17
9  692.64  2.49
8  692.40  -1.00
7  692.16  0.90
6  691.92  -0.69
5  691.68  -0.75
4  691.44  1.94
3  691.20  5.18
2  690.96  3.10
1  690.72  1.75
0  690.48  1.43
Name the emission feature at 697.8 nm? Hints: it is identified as [O III]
